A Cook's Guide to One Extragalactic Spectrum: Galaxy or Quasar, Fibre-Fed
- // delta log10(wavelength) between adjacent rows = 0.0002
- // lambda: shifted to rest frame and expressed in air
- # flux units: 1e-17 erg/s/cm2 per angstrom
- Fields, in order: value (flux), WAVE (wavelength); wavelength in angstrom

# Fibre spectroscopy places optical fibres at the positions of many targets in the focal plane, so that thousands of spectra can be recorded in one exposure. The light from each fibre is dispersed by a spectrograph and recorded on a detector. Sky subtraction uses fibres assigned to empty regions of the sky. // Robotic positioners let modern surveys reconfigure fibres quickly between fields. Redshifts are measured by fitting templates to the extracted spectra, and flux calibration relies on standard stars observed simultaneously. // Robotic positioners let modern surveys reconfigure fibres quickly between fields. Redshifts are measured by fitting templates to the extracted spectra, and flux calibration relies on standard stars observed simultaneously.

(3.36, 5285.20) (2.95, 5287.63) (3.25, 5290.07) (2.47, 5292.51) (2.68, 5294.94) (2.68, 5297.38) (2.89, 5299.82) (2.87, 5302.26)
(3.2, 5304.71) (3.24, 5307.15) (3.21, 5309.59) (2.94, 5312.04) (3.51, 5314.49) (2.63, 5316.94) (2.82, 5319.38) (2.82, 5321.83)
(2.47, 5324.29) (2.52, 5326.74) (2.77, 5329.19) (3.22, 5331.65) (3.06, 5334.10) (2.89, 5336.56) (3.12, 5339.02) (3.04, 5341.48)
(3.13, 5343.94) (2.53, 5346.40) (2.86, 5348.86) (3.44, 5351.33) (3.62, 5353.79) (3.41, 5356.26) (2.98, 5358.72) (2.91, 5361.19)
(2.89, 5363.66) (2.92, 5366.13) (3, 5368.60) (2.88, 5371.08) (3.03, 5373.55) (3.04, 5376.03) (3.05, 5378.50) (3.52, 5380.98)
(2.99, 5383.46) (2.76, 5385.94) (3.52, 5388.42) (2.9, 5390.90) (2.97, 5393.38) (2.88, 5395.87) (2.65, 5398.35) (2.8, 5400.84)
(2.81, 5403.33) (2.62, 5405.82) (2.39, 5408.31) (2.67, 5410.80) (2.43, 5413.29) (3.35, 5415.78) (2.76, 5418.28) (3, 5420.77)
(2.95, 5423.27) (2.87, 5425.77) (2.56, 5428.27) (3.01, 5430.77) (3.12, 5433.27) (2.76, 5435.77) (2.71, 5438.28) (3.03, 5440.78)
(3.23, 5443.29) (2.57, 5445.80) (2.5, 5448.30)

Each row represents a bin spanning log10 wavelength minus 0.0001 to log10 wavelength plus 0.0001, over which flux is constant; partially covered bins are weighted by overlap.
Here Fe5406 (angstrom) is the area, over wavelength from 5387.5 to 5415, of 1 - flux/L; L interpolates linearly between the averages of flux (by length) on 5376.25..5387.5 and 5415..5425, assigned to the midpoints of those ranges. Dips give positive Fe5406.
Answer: 2.30 angstrom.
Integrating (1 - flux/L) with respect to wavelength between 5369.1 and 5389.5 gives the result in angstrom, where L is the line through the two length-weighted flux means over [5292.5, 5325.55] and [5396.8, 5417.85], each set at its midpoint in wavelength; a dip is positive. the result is -2.4 angstrom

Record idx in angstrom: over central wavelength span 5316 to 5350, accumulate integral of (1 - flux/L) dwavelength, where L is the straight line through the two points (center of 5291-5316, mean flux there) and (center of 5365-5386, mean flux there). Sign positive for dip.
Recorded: 1.65 angstrom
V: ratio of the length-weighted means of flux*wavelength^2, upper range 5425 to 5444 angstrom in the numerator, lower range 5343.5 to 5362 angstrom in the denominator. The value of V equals 0.96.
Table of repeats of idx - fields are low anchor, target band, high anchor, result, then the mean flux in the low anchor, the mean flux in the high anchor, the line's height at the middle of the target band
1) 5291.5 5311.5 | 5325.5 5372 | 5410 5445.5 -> -1.8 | 2.91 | 2.88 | 2.9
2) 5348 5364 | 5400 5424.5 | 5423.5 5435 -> 1.5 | 3.18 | 2.89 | 2.96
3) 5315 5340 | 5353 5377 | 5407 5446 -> -1.8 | 2.85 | 2.85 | 2.85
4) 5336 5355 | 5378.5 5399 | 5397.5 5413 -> -2.0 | 3.09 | 2.64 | 2.76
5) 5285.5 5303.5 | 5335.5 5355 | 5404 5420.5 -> -2.0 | 2.85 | 2.73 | 2.8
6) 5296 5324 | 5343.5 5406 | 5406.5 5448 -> -2.6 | 2.96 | 2.83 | 2.89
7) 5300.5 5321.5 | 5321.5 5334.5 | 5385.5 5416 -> 0.9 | 3.04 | 2.81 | 3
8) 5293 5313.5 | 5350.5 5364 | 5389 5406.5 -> -1.6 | 2.95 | 2.84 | 2.89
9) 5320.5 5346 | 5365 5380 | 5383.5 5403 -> -0.4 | 2.89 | 2.92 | 2.91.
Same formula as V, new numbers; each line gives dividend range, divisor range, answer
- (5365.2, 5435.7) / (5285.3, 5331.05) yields 1.04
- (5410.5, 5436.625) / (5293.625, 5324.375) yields 1.02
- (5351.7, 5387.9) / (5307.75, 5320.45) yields 1.04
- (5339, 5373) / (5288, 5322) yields 1.05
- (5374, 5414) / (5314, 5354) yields 1.00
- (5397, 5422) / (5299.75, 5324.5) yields 0.95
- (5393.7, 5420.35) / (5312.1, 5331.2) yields 1.01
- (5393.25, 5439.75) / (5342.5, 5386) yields 0.93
